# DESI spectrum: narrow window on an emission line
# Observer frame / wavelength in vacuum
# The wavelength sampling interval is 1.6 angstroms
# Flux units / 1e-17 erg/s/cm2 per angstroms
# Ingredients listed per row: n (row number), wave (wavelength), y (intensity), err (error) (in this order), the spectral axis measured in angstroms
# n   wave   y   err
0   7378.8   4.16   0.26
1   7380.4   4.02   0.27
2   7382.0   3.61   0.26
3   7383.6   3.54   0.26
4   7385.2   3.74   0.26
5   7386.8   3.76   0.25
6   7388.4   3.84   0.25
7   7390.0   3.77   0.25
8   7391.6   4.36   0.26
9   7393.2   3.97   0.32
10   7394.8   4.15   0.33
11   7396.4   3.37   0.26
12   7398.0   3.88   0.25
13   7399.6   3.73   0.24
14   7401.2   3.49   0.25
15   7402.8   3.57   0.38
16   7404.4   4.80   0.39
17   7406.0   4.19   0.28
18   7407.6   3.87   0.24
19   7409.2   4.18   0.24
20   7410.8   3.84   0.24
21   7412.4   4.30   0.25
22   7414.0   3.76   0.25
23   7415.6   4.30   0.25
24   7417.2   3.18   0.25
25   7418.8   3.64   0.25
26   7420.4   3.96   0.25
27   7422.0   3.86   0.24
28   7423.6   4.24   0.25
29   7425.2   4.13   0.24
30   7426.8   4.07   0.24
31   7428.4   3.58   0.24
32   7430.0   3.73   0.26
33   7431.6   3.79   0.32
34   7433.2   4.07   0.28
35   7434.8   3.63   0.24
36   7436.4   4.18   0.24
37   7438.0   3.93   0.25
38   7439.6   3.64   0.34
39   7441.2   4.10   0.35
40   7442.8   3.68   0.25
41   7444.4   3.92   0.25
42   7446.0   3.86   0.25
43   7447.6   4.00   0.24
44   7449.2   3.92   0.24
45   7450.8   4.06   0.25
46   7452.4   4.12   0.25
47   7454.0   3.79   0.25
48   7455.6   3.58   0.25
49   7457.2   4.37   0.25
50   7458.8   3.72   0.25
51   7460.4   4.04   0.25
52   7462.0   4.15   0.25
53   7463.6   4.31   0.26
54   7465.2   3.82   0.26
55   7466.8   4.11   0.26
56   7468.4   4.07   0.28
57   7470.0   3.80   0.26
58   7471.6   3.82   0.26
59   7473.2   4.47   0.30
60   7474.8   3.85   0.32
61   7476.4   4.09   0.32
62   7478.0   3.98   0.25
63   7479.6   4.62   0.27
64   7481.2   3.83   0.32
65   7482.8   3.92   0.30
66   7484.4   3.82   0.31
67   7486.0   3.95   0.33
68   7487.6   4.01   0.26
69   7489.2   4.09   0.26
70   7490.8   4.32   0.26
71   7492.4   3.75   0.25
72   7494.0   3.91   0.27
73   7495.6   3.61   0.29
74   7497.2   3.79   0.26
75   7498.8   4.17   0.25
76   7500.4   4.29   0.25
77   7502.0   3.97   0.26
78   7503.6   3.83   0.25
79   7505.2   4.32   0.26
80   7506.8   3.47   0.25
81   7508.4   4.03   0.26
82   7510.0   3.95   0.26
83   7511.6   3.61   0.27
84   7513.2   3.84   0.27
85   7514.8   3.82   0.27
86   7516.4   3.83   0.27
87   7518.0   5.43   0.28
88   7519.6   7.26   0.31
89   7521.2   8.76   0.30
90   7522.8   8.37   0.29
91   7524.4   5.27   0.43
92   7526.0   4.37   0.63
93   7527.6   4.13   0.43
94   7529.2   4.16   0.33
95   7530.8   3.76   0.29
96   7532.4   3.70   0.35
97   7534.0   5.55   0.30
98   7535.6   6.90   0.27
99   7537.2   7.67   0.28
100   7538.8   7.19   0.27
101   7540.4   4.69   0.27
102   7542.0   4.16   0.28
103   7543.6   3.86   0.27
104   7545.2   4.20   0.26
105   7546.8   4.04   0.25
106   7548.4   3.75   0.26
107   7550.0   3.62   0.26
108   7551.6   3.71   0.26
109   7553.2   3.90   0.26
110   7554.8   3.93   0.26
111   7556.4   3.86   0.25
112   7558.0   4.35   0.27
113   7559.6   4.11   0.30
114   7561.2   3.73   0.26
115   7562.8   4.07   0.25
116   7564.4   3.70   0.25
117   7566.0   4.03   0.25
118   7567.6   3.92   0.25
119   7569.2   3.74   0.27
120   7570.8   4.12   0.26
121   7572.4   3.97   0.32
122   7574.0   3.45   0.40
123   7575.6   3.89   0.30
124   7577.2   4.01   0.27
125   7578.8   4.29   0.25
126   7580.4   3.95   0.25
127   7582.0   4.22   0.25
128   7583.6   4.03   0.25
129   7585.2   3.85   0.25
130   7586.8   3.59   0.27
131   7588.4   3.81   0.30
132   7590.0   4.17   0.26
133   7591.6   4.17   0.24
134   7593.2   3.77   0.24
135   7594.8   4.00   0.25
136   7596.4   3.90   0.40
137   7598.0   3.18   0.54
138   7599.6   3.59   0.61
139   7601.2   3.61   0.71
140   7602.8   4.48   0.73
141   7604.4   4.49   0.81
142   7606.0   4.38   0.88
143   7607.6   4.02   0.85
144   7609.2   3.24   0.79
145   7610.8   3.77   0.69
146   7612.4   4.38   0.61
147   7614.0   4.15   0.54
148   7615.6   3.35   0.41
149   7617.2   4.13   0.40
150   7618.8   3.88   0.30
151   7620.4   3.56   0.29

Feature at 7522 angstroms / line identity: [S II]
